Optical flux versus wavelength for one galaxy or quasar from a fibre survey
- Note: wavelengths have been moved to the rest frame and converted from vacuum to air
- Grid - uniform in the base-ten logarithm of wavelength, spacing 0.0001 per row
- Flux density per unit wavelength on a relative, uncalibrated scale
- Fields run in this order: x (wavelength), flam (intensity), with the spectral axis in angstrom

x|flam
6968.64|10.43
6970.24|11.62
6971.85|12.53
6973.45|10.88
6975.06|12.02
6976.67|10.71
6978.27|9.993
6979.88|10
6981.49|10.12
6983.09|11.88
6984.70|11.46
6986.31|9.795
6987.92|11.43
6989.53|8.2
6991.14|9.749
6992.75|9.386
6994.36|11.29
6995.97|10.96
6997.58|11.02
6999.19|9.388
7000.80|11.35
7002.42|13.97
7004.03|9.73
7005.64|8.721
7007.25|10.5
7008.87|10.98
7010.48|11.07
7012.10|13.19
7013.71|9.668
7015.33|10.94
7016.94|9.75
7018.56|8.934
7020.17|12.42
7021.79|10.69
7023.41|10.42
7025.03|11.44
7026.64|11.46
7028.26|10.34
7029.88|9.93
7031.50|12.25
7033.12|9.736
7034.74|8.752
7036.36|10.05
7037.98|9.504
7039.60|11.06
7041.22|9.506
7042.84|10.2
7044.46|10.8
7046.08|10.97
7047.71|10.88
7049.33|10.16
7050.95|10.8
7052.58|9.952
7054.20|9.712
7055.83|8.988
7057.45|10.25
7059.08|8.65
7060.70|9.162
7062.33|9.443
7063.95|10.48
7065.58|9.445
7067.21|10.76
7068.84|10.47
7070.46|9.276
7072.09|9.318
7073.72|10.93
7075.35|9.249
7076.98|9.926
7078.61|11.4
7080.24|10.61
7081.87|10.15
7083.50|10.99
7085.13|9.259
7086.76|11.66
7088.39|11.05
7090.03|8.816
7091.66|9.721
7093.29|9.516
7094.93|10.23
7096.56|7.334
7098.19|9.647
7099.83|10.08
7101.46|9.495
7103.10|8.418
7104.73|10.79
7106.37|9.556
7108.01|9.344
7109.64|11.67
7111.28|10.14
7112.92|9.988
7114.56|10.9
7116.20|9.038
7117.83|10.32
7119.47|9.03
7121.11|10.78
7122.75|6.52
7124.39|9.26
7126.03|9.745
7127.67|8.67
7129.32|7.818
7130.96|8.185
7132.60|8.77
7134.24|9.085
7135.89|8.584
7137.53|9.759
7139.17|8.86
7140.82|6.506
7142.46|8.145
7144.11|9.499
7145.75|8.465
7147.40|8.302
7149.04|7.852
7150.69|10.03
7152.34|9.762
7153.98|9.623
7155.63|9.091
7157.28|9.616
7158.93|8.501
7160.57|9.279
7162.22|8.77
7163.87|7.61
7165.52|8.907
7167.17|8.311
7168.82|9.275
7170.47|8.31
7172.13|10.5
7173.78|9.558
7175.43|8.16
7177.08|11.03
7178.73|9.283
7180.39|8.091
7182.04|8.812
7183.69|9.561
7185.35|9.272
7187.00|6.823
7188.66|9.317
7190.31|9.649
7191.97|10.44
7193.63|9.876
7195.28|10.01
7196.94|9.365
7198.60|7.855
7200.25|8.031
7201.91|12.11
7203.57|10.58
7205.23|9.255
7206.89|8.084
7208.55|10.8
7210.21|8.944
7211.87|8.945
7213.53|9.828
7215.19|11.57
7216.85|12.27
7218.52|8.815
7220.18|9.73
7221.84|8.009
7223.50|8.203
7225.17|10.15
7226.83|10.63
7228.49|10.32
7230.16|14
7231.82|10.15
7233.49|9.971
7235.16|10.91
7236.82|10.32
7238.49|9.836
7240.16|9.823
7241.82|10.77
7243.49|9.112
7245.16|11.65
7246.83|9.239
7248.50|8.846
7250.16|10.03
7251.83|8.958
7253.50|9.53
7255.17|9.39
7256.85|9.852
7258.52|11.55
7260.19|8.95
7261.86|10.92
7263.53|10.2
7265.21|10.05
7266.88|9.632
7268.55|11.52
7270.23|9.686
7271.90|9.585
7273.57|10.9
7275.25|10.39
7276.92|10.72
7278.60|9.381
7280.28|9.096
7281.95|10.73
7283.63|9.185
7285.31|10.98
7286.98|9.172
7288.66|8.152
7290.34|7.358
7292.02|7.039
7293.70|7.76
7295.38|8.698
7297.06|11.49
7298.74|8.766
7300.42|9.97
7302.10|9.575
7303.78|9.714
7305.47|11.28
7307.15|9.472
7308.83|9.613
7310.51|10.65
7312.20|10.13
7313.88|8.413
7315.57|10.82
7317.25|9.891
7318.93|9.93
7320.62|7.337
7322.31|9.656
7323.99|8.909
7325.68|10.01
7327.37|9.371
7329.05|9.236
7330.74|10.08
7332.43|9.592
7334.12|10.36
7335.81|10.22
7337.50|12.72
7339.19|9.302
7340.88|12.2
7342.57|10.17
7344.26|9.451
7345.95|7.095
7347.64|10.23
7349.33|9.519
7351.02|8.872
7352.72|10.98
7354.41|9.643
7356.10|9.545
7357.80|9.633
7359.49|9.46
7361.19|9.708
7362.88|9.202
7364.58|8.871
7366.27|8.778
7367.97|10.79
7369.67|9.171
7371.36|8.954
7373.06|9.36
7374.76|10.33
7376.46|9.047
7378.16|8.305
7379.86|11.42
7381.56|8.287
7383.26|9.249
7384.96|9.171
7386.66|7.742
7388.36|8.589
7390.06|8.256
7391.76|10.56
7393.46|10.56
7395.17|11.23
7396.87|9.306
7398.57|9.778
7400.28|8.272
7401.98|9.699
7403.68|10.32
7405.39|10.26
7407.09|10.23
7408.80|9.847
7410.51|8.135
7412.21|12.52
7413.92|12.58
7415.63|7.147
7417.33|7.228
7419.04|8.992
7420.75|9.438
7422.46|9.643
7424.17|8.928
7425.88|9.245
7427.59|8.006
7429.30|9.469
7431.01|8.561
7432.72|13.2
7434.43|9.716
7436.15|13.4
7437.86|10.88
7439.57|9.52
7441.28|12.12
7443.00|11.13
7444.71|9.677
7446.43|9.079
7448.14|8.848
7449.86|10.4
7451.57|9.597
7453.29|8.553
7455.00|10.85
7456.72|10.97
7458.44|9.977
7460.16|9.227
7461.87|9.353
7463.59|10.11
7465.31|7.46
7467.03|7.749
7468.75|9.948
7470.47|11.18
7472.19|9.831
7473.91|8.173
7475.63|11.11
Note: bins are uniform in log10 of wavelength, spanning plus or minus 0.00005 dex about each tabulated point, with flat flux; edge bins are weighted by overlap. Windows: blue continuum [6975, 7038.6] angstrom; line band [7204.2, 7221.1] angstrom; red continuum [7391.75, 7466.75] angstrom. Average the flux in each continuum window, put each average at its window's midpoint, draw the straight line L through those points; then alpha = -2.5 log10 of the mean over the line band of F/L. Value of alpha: 0.04 mag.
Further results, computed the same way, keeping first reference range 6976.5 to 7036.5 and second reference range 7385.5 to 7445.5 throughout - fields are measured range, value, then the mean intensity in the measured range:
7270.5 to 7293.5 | 0.076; 9.4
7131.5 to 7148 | 0.200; 8.59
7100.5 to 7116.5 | 0.046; 9.96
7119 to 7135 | 0.179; 8.78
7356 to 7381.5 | 0.051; 9.46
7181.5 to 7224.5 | 0.082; 9.47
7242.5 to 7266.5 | 0.027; 9.88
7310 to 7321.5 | 0.050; 9.56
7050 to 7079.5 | 0.060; 9.9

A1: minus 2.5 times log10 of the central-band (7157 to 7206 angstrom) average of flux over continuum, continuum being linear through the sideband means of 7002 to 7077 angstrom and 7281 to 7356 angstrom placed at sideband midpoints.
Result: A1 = 0.086 mag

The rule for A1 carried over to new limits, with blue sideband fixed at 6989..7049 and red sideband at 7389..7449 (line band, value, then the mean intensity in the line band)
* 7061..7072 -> 0.06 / 9.9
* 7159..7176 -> 0.16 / 8.86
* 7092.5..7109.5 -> 0.09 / 9.53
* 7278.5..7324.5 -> 0.07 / 9.4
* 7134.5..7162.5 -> 0.16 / 8.87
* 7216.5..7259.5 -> 0.01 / 10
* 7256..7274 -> -0.01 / 10.2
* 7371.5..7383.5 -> 0.06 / 9.4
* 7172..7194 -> 0.11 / 9.26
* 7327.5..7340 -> -0.02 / 10.2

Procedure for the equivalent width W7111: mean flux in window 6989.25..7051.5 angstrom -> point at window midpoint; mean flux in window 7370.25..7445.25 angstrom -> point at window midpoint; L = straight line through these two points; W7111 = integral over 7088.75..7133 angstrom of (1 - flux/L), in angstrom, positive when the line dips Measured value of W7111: 4.0 angstrom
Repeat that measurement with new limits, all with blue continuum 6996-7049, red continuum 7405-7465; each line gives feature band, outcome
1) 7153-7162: 1.0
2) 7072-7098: 1.2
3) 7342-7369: 1.4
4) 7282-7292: 1.2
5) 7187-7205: 1.3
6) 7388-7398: 0.2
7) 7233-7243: 0.0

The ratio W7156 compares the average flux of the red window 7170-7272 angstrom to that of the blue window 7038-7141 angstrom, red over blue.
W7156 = 1.0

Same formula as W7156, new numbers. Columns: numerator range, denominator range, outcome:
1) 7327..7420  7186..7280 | 0.97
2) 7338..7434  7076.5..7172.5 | 1.02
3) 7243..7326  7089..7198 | 1.05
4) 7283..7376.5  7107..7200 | 1.05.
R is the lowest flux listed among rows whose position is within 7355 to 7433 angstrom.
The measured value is 7.147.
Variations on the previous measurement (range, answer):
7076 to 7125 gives 6.52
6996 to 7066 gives 8.65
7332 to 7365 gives 7.095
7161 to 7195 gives 6.823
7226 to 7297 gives 7.039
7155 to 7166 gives 7.61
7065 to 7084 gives 9.249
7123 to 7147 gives 6.506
